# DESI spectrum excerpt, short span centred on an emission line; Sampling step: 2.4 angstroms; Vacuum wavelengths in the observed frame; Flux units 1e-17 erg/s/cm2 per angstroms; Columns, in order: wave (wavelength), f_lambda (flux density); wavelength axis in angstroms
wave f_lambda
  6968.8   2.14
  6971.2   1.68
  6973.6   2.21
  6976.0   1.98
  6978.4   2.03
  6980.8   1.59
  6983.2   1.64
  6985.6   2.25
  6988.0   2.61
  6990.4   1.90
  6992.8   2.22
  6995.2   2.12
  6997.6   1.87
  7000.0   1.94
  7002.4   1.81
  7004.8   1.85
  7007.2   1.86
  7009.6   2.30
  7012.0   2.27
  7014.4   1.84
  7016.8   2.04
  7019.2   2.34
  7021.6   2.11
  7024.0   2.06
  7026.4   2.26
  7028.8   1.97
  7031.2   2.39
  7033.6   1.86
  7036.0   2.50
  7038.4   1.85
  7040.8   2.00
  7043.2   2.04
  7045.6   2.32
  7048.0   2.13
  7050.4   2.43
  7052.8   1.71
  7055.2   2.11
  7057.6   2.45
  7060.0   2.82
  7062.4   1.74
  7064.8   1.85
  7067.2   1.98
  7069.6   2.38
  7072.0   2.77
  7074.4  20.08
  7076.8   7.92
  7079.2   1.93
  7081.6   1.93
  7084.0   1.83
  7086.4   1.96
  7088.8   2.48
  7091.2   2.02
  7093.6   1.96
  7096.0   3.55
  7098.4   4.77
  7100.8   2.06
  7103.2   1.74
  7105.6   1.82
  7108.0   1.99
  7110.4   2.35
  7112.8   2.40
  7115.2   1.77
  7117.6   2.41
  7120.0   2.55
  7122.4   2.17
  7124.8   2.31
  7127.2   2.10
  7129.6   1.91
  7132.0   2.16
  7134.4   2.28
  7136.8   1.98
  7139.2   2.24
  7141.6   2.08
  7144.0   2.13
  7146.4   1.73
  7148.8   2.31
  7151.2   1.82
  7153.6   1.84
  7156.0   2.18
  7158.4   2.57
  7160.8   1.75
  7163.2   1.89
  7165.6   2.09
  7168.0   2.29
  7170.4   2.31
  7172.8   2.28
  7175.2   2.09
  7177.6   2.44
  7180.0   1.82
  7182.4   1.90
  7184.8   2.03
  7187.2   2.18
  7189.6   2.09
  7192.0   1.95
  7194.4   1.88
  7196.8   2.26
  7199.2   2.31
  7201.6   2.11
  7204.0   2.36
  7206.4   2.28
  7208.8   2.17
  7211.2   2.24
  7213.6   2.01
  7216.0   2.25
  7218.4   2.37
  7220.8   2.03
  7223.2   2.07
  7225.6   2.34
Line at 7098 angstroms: [N II]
